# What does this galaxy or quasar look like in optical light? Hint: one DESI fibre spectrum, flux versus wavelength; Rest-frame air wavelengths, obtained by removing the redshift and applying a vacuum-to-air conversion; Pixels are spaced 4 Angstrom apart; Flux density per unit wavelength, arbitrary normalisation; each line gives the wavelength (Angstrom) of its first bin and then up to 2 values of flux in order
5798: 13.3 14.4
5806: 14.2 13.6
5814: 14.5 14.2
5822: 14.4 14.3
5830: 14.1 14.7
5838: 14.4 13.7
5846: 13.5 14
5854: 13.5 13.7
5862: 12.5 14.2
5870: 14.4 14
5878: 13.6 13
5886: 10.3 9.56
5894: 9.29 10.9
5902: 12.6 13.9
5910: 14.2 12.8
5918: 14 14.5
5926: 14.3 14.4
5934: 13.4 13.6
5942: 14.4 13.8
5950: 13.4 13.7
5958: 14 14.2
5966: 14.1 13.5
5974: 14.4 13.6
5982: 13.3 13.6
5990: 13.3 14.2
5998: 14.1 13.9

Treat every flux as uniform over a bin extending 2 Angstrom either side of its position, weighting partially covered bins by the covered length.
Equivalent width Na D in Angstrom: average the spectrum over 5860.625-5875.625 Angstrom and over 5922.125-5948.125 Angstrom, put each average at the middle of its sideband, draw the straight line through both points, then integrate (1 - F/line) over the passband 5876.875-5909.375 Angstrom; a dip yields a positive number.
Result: 5.1 Angstrom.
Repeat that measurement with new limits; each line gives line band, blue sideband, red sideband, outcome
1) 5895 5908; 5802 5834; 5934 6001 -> 1.6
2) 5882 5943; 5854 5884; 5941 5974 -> 4.3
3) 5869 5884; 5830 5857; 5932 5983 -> 0.2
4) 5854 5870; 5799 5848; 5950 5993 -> 0.5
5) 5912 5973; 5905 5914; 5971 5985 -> -0.5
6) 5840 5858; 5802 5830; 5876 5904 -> -1.1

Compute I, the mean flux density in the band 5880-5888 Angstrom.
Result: 11.7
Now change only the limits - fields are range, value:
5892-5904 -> 10.9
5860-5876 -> 13.8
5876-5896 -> 11.2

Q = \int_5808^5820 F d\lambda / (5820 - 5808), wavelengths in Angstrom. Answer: 14.1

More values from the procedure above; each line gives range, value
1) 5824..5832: 14.2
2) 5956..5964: 14.1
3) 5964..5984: 13.8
